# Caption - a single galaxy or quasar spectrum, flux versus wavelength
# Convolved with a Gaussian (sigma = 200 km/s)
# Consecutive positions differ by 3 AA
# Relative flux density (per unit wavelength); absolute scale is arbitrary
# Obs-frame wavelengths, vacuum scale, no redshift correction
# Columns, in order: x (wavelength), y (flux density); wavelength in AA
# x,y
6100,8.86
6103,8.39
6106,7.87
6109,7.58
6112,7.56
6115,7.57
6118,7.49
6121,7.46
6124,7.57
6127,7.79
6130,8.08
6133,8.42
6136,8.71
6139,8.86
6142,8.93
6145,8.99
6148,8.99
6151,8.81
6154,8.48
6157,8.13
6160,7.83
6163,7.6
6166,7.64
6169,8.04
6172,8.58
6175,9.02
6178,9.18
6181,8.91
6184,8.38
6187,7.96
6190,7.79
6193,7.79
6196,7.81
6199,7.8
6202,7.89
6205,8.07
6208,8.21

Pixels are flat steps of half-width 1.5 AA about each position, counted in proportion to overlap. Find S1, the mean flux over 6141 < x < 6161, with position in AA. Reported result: 8.61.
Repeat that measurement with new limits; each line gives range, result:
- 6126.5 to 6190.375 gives 8.44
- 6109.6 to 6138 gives 7.86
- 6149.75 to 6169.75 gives 8.07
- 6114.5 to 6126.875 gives 7.55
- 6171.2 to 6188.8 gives 8.66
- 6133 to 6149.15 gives 8.85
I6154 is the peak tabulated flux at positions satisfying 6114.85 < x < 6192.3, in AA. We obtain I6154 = 9.18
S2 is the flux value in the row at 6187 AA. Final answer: 7.96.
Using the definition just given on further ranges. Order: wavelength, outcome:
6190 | 7.79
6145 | 8.99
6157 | 8.13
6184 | 8.38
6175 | 9.02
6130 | 8.08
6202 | 7.89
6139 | 8.86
